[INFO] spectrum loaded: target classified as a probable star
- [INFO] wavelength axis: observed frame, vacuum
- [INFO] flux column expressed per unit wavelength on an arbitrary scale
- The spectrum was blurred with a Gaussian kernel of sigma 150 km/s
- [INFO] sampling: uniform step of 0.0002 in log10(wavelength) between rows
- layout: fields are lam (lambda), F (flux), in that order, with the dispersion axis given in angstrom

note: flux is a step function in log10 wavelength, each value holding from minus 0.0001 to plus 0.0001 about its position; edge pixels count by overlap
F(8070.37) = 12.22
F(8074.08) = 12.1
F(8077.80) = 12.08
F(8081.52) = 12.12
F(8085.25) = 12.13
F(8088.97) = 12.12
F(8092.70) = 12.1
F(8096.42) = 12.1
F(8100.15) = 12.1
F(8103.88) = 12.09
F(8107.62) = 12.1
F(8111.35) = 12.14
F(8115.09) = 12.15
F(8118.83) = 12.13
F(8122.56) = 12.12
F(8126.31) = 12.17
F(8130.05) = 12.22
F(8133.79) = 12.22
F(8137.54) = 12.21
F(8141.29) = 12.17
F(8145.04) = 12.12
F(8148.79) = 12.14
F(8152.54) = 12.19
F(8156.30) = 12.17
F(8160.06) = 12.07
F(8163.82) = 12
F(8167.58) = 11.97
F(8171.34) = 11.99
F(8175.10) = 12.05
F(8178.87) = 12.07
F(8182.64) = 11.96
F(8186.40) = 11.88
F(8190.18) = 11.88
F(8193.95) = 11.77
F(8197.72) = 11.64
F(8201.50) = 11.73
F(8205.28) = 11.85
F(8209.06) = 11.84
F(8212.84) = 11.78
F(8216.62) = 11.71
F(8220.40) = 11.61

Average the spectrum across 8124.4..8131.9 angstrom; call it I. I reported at 12.2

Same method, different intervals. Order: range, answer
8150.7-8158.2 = 12.2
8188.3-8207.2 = 11.8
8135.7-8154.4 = 12.2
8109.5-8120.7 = 12.1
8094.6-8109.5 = 12.1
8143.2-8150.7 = 12.1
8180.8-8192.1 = 11.9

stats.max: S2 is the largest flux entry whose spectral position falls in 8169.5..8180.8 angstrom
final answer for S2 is 12.07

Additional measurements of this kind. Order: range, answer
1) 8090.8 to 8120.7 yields 12.15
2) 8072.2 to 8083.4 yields 12.12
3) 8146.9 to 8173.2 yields 12.19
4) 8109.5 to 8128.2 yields 12.17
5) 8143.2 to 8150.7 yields 12.14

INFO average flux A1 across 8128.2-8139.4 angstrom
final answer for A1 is 12.2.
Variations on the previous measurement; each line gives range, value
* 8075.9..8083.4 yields 12.1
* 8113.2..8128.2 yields 12.1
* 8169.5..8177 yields 12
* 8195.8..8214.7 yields 11.8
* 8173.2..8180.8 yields 12.1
